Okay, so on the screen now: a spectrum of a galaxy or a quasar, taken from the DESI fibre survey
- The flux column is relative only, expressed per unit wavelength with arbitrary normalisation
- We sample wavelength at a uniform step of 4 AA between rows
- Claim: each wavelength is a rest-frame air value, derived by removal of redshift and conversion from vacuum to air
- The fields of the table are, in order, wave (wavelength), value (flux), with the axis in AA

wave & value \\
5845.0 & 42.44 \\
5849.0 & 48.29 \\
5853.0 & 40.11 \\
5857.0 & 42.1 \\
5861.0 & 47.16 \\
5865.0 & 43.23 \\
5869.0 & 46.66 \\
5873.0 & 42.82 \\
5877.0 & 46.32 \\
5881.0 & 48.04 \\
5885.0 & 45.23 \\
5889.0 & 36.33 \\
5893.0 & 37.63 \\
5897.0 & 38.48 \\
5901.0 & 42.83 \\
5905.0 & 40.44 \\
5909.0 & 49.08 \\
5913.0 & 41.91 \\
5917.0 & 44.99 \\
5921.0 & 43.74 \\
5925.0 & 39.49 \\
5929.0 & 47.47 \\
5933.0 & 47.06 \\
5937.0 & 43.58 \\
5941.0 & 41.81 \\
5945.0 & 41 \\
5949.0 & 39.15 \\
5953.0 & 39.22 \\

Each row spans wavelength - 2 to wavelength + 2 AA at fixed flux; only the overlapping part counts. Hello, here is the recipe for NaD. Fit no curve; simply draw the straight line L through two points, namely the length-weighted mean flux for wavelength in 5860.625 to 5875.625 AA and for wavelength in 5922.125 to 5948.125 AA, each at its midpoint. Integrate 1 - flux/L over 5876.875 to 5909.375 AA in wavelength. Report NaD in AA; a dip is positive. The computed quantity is 1.5 AA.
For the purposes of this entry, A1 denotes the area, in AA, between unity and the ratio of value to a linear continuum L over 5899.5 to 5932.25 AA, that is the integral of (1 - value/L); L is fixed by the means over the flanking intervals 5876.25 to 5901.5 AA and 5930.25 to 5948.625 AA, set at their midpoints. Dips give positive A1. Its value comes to -1.0 AA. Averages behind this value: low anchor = 41.9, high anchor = 43.2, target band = 43.9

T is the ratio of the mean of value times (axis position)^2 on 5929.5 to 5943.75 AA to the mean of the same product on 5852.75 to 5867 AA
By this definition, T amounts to 1.0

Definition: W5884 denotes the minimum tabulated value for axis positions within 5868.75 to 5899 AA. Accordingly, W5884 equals 36.33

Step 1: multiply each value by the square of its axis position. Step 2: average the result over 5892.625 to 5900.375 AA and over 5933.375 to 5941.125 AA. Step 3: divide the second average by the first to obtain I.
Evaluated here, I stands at 1.1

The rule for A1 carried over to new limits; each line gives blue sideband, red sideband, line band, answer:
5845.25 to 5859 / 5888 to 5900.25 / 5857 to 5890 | -3.16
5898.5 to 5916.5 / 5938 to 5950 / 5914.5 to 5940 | -1.25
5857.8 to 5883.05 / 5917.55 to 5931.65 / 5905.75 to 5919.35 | -0.18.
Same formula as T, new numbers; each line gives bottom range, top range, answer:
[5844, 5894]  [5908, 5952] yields 1.01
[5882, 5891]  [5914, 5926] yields 1.04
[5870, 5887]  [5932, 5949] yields 0.95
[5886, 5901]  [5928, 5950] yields 1.14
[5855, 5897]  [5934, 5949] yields 0.99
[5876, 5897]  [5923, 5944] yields 1.06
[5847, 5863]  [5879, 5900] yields 0.94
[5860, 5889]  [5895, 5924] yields 0.97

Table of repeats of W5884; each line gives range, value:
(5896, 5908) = 38.48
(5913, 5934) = 39.49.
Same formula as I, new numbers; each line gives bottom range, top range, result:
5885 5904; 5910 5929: 1.11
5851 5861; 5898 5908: 1.01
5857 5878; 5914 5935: 1.01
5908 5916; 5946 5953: 0.89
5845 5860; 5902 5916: 1.02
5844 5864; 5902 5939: 1.03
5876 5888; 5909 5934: 0.98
